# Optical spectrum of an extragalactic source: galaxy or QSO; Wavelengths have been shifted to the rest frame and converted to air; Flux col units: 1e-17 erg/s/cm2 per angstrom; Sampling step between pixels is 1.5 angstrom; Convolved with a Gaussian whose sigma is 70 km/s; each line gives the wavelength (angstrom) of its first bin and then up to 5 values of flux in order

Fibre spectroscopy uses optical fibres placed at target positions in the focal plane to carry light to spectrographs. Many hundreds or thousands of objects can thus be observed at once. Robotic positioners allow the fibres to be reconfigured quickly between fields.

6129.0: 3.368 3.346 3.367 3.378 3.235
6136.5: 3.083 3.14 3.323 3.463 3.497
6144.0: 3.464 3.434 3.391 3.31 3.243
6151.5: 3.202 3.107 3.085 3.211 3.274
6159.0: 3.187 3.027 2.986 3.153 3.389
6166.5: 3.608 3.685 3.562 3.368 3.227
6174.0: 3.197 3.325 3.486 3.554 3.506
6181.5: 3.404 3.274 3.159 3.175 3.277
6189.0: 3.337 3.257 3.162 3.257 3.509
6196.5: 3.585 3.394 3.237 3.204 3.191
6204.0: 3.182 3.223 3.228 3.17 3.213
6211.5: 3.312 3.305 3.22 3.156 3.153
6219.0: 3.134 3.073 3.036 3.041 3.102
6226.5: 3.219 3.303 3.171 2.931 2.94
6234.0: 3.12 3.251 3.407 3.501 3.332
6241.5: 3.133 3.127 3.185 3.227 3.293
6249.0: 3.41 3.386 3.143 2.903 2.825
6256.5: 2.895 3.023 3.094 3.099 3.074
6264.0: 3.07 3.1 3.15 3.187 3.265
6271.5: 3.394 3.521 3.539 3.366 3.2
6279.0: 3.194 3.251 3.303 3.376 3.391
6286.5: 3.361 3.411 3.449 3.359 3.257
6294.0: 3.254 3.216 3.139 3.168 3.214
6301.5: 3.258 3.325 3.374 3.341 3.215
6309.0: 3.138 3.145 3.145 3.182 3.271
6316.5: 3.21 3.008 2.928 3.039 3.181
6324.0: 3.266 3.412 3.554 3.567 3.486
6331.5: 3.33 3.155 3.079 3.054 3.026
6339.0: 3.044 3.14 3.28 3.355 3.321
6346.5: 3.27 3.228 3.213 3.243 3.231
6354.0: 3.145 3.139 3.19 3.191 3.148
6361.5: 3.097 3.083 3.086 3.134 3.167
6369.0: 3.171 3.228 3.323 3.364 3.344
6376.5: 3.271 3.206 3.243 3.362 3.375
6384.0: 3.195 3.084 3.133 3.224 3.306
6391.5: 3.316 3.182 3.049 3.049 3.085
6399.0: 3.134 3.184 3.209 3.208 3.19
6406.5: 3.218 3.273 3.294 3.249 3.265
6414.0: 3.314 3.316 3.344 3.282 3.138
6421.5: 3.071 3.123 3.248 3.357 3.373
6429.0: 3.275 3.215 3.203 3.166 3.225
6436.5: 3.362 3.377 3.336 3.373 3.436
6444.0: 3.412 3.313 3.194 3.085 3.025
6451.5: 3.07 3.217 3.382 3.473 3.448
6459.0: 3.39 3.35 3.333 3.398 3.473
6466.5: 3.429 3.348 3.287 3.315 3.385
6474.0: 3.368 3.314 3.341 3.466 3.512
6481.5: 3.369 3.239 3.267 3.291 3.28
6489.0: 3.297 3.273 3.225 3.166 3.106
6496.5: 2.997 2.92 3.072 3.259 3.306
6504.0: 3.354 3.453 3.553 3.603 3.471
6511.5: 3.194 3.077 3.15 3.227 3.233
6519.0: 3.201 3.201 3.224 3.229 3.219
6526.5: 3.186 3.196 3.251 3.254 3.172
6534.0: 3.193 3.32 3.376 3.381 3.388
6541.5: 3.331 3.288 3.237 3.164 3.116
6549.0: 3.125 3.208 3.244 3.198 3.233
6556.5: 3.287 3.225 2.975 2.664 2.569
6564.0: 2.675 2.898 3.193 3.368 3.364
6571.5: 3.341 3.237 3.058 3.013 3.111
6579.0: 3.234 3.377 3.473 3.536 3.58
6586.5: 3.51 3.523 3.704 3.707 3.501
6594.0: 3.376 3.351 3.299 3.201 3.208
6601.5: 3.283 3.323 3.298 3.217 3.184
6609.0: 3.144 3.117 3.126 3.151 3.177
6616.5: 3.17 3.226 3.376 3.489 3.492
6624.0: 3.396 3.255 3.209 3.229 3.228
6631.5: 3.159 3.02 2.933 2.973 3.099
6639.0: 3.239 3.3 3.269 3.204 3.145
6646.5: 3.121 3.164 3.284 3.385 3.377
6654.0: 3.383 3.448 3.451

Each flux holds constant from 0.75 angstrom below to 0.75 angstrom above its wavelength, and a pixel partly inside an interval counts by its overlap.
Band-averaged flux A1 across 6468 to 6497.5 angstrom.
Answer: 3.29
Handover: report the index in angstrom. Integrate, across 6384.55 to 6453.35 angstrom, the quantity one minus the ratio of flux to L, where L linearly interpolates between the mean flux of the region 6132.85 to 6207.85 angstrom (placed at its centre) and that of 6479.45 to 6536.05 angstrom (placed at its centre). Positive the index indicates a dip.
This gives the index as 0.7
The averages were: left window 3.3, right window 3.25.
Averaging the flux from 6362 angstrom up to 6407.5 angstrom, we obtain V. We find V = 3.2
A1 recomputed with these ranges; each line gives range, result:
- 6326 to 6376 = 3.22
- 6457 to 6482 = 3.38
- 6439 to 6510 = 3.31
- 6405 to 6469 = 3.29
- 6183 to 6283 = 3.21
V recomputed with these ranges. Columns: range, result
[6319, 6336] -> 3.27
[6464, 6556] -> 3.27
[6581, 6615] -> 3.35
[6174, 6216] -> 3.3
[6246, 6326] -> 3.22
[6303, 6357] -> 3.22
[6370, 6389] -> 3.26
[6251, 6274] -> 3.12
